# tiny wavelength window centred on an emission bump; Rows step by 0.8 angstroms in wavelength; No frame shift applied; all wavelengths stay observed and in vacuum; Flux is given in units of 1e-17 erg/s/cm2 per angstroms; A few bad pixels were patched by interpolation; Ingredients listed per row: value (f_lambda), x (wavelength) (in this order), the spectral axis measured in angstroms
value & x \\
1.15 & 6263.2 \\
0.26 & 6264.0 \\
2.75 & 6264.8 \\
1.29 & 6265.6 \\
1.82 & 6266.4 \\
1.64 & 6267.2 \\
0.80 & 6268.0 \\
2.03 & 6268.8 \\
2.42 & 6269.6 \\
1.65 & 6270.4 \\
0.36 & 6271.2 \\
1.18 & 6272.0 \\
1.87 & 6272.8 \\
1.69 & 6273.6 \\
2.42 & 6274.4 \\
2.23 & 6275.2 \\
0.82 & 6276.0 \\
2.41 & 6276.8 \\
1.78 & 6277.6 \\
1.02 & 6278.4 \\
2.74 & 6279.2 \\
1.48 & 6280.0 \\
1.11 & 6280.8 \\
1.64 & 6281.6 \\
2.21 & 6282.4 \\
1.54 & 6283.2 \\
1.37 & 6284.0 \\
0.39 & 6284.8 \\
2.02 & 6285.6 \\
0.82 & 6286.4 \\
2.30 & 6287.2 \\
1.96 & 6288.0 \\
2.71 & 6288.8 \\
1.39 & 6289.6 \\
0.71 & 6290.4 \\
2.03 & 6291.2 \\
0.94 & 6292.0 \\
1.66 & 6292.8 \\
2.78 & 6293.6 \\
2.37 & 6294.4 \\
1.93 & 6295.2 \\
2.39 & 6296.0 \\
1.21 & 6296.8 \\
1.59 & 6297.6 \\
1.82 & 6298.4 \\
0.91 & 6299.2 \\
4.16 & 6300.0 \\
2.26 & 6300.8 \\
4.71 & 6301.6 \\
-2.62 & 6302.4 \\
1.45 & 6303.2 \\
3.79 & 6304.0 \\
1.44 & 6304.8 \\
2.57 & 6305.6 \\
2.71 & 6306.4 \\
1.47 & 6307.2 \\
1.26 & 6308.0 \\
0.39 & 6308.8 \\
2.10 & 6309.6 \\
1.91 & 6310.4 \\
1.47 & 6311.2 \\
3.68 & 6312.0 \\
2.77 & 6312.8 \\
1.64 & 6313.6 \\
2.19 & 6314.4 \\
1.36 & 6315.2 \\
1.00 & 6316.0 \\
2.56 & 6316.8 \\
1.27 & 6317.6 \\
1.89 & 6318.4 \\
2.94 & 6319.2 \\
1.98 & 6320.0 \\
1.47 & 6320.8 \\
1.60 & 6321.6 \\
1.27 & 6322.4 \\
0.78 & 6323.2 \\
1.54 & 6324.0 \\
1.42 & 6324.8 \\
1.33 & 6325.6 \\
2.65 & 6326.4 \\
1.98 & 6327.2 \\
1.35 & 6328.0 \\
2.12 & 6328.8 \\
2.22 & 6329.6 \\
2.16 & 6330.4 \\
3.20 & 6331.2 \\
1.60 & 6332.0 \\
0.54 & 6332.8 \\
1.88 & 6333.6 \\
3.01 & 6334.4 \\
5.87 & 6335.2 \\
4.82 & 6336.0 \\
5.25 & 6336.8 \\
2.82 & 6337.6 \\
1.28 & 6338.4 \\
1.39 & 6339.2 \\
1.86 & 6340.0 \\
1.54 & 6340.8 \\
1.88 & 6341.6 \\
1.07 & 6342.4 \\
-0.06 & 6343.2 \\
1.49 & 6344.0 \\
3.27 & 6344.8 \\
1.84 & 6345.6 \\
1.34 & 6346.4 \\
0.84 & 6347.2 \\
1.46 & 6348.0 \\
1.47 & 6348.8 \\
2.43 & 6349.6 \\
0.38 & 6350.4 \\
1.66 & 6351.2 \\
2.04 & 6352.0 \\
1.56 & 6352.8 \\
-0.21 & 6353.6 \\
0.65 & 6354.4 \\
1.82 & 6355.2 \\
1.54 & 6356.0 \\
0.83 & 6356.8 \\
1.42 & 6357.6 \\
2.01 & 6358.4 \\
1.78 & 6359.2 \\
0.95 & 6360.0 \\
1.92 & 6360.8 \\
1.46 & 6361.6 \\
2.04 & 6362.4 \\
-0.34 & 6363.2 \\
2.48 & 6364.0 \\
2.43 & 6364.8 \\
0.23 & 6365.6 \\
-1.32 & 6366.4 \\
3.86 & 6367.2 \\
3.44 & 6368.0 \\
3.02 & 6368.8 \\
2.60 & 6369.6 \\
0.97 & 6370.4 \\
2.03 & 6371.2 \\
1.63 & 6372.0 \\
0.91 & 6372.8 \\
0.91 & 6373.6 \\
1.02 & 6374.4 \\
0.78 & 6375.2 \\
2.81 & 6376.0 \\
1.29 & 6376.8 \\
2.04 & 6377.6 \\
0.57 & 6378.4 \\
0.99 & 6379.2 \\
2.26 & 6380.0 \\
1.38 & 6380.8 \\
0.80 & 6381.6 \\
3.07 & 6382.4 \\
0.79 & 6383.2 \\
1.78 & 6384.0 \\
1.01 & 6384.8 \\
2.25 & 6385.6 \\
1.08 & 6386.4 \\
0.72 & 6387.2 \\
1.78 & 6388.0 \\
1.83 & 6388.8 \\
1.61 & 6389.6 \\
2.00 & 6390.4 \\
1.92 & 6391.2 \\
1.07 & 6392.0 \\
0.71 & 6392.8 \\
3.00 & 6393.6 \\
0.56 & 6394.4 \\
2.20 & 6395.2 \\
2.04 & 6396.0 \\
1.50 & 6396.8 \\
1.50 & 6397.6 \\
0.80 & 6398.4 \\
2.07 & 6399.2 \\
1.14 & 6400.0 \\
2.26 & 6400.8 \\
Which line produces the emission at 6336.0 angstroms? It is H-beta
